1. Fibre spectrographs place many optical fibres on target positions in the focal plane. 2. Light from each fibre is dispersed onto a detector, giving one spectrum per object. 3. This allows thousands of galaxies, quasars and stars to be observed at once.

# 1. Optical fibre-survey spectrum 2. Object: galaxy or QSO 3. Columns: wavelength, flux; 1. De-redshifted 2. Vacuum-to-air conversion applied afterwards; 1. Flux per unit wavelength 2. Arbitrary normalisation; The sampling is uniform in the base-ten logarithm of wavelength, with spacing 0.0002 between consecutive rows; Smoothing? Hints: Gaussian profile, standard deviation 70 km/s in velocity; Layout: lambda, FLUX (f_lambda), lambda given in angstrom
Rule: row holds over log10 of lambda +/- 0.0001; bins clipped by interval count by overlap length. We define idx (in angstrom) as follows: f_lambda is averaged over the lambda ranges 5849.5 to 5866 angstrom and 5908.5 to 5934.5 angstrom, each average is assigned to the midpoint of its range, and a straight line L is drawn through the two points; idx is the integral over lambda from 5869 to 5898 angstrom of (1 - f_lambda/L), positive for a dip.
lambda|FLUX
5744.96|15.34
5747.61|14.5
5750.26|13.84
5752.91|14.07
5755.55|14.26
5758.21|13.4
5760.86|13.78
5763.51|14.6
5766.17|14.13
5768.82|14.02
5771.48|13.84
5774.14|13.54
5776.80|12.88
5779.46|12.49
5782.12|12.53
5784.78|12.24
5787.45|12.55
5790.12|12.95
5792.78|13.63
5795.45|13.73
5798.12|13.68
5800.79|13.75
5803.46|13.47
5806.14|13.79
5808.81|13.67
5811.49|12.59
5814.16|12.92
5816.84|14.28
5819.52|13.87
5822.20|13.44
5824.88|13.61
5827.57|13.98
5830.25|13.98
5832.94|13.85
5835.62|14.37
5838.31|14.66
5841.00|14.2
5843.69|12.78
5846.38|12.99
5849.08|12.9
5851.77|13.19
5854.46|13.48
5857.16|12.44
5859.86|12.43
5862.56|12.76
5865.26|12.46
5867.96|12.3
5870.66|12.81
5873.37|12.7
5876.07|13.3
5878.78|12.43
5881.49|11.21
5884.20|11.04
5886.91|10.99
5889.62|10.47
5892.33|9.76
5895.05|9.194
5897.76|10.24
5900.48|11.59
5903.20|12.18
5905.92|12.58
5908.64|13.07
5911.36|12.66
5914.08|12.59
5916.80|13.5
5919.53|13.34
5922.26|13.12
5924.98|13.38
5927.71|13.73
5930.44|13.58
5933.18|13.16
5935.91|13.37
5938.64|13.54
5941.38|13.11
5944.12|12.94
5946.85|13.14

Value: 3.7 angstrom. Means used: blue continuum 12.8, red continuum 13.2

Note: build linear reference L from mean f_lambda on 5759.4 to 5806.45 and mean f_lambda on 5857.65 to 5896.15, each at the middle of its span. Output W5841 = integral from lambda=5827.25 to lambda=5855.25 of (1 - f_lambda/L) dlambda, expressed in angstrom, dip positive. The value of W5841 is -2.9 angstrom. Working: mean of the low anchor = 13.4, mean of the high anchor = 11.7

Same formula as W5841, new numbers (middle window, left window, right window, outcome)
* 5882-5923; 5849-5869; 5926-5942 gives 4.4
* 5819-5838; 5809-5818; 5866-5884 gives -1.2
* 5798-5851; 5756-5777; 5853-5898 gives -3.7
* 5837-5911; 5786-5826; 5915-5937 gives 6.5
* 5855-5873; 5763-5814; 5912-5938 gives 1.0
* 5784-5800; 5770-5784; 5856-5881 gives -0.3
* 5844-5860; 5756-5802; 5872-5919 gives -0.7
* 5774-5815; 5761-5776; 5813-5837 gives 2.2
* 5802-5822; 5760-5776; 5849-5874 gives -0.2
